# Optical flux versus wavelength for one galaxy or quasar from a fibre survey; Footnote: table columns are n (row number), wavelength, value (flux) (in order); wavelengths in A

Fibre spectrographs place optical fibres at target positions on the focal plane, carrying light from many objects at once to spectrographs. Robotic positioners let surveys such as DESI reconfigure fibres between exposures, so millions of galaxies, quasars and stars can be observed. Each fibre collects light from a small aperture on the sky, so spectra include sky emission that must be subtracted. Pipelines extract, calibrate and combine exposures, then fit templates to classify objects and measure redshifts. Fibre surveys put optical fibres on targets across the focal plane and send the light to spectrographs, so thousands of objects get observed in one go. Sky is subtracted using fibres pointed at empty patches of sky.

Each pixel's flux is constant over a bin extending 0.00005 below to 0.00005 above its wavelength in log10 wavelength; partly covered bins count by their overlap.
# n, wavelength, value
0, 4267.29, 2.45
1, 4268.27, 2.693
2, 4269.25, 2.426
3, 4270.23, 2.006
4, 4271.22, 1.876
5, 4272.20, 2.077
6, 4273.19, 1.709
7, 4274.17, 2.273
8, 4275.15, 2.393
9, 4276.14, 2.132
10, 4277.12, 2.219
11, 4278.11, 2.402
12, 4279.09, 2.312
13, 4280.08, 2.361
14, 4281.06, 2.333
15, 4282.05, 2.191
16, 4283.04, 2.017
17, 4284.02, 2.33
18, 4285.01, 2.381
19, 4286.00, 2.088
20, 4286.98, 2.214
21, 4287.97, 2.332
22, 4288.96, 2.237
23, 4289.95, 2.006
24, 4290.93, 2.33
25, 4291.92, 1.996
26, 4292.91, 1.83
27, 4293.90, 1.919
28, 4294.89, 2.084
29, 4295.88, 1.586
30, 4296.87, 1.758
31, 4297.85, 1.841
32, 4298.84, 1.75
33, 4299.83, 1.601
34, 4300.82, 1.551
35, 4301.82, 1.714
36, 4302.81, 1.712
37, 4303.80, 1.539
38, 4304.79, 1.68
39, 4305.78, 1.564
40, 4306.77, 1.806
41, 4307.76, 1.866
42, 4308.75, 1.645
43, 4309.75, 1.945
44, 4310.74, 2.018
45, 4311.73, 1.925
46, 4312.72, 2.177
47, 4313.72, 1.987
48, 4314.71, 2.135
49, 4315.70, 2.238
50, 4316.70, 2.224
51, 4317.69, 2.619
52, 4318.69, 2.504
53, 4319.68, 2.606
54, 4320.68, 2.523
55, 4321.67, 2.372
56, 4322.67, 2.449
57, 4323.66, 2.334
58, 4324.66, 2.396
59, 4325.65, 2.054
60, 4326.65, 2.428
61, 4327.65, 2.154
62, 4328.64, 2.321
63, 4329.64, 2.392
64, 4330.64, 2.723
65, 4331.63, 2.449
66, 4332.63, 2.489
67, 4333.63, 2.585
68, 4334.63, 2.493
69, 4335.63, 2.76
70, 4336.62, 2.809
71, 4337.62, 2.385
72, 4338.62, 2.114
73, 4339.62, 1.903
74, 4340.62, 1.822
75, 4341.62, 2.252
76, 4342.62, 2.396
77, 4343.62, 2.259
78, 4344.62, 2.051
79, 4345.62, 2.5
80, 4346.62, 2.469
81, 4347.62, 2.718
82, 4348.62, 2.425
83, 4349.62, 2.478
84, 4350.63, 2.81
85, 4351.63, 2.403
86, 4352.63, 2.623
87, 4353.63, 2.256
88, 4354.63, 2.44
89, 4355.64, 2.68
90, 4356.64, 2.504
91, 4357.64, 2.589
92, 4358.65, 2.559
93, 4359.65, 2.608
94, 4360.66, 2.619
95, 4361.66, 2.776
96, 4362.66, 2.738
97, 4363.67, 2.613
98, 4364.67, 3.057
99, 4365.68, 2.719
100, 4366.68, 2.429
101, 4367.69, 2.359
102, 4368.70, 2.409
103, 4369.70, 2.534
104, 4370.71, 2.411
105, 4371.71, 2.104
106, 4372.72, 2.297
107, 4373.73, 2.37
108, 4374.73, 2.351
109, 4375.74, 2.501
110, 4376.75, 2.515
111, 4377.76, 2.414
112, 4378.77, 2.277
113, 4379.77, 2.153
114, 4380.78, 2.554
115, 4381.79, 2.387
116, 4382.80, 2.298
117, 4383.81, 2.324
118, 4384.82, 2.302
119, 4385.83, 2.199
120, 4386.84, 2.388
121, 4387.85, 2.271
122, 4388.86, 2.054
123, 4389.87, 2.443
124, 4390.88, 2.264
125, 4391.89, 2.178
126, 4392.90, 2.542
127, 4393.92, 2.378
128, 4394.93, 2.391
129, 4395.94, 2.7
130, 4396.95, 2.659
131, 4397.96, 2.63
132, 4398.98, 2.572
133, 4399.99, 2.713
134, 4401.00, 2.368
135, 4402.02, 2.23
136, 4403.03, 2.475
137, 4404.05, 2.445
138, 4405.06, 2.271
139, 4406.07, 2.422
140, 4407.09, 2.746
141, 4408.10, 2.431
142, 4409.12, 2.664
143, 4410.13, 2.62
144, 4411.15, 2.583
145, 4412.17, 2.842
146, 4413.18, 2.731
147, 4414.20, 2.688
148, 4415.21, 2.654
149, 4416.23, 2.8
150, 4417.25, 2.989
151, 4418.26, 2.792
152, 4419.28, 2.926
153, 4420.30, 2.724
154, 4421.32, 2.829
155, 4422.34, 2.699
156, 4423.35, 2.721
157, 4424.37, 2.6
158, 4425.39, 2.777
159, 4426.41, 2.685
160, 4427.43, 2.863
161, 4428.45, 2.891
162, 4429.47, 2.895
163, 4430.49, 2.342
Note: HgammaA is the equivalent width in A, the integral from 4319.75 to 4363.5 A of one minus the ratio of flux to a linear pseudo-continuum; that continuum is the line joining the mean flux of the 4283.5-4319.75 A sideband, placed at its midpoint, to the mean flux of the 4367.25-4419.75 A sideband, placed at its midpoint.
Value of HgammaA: -5.0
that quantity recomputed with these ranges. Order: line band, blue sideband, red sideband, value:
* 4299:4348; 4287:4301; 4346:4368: 1.2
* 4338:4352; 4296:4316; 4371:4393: -1.7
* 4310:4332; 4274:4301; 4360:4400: -0.9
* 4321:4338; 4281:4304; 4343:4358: -1.1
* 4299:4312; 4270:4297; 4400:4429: 2.8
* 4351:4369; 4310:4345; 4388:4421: -1.2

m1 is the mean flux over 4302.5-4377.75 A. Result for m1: 2.35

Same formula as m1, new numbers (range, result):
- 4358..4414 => 2.47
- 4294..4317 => 1.84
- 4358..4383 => 2.48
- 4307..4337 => 2.31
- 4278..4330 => 2.09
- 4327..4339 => 2.48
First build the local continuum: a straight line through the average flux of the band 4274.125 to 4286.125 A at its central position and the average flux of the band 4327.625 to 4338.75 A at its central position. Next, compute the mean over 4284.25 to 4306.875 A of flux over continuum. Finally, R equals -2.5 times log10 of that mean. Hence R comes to 0.223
